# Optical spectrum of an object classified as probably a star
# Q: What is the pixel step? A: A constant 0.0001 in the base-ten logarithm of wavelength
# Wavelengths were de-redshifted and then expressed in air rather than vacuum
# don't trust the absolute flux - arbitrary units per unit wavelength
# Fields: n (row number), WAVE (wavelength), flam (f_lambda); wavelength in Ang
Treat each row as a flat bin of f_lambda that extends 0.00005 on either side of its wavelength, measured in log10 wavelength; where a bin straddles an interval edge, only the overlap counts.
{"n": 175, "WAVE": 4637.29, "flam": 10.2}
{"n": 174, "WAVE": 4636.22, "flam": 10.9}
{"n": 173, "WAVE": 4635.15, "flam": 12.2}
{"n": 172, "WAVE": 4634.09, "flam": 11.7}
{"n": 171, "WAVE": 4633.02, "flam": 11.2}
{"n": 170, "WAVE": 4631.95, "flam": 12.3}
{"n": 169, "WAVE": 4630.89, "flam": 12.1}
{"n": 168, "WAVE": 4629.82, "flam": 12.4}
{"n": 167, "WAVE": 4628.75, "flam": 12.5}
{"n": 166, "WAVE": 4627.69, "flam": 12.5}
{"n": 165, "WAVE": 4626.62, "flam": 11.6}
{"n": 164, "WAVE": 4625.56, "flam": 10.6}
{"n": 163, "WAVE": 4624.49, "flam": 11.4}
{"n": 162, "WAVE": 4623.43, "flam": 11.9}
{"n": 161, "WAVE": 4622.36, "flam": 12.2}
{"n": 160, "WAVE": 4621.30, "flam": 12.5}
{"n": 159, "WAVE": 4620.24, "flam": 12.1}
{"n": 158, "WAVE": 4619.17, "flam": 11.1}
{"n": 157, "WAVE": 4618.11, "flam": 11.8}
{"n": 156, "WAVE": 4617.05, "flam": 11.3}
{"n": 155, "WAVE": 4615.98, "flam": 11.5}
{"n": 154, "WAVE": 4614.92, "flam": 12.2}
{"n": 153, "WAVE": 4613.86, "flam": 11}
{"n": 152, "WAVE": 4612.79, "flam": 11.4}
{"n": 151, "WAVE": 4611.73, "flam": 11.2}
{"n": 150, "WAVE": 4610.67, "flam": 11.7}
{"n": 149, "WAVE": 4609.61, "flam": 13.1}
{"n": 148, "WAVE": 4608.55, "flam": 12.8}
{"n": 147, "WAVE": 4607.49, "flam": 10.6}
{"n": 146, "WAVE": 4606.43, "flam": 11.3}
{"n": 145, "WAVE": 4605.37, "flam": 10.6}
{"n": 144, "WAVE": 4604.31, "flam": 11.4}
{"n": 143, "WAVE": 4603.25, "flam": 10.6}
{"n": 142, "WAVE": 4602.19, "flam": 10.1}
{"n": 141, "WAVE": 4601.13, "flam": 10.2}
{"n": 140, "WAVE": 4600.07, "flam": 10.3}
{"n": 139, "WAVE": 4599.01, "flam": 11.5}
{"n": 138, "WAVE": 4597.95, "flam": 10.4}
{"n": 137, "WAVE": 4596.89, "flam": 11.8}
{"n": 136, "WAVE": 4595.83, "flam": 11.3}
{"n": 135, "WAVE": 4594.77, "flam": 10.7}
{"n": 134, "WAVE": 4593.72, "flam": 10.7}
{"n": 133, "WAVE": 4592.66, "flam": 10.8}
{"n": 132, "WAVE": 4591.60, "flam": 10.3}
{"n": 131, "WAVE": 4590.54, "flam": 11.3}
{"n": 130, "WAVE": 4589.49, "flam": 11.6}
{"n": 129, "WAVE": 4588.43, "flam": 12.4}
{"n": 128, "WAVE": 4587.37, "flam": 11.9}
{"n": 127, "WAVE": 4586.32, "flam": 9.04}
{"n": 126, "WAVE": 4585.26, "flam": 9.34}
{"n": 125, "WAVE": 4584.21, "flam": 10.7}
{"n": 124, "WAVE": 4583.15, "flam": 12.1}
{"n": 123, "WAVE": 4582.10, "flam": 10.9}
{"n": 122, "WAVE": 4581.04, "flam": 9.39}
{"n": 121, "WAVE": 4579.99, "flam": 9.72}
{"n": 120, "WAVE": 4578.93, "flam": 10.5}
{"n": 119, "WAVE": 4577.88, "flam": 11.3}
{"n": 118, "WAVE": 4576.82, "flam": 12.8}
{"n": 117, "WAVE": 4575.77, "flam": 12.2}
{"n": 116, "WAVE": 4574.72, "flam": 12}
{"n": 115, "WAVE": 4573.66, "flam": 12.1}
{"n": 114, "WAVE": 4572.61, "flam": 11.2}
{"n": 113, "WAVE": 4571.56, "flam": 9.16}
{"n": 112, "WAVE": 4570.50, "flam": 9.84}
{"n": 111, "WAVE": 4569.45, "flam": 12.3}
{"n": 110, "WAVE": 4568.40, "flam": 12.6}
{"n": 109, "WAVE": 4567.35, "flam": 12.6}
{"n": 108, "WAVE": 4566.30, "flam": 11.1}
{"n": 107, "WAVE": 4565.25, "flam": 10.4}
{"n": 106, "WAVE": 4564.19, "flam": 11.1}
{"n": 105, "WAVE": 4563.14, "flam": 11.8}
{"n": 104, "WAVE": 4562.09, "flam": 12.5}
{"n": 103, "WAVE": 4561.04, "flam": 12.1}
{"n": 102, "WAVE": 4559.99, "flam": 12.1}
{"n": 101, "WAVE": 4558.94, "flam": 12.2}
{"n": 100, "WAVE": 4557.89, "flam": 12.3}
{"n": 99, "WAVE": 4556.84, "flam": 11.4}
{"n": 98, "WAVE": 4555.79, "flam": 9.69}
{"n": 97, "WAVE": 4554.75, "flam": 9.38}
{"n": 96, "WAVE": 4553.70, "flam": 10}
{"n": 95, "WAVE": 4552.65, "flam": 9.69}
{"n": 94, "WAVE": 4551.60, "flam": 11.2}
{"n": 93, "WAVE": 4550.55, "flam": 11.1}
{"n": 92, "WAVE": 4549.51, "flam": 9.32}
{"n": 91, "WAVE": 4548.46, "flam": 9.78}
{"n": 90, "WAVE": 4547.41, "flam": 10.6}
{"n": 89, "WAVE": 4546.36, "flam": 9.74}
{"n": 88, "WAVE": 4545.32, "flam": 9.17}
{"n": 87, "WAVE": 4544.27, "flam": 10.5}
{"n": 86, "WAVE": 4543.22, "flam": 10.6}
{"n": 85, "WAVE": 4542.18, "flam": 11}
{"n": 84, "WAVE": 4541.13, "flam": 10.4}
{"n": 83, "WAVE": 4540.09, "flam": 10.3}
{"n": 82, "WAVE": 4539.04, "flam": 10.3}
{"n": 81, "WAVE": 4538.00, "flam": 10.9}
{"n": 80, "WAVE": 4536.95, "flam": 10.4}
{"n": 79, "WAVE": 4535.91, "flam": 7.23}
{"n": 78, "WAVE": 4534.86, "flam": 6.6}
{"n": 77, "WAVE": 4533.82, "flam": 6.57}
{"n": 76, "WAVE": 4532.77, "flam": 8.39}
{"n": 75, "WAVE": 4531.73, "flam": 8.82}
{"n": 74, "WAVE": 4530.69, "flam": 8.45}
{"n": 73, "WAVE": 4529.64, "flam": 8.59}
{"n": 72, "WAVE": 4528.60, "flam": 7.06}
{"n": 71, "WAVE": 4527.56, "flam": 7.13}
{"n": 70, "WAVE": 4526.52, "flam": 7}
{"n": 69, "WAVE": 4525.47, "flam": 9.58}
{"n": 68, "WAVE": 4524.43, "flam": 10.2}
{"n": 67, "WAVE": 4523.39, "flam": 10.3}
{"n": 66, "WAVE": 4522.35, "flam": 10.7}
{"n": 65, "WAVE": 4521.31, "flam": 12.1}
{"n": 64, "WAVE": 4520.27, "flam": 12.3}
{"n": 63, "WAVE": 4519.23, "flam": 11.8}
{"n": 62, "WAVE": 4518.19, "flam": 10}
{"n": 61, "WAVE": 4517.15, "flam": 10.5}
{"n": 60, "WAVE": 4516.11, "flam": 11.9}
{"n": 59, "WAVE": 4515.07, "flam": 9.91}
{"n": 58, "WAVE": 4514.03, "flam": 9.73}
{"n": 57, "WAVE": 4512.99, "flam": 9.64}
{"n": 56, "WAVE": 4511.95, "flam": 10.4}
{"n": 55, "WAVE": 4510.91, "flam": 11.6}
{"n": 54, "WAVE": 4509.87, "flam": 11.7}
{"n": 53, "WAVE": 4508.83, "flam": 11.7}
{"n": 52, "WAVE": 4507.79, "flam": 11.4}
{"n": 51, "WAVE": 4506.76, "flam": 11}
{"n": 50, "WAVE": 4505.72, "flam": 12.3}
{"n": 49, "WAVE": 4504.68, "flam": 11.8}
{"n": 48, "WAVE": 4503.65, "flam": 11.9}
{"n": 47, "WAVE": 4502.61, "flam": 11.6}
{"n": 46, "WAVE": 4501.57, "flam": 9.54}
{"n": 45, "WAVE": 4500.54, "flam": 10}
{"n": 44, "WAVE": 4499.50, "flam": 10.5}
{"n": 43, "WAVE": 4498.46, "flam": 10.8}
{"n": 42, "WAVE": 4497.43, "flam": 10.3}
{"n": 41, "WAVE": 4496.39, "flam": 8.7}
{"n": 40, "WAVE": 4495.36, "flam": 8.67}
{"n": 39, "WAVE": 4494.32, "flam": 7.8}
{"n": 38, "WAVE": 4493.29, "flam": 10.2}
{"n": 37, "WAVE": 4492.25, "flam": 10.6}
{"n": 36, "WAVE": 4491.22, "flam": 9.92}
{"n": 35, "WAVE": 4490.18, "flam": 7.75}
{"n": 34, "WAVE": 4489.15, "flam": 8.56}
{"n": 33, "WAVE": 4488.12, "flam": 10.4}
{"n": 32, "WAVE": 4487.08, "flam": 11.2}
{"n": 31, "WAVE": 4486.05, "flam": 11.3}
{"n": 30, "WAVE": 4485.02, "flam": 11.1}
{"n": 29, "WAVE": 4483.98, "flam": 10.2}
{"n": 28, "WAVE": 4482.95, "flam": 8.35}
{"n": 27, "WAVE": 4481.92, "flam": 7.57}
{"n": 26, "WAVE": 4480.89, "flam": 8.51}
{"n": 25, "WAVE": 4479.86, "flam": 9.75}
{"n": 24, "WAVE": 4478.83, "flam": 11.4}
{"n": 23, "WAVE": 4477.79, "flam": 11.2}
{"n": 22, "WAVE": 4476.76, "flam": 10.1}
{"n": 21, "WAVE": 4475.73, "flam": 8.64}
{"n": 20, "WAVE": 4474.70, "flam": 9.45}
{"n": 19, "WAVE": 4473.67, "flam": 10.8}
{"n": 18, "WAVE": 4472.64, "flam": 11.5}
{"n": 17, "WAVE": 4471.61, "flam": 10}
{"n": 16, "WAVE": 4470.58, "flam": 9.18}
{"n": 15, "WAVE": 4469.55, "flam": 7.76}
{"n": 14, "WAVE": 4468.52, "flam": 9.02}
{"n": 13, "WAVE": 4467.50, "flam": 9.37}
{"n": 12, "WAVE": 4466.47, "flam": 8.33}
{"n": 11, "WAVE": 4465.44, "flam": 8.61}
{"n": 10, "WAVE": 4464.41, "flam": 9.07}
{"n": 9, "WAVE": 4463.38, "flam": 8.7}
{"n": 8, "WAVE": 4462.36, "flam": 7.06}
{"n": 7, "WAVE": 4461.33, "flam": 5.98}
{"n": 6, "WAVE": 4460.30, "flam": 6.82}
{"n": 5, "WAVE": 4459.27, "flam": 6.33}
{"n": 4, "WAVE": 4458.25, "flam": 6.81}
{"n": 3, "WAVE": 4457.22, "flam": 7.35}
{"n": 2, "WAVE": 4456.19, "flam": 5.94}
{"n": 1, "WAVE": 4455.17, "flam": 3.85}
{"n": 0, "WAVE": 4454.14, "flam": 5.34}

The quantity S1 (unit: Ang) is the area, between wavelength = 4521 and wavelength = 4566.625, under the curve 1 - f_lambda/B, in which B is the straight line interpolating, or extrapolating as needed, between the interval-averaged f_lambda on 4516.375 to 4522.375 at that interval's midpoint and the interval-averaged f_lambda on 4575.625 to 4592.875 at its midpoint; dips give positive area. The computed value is 4.8 Ang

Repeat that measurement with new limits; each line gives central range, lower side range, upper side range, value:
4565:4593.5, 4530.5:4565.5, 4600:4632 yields -0.7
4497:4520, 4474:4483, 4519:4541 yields -3.8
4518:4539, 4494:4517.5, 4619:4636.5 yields 3.1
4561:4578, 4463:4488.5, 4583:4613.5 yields -1.4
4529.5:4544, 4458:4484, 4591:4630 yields 1.2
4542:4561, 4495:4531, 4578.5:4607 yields -0.1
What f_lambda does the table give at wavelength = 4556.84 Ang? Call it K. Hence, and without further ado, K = 11.4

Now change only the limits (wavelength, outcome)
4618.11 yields 11.8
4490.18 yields 7.75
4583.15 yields 12.1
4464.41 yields 9.07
